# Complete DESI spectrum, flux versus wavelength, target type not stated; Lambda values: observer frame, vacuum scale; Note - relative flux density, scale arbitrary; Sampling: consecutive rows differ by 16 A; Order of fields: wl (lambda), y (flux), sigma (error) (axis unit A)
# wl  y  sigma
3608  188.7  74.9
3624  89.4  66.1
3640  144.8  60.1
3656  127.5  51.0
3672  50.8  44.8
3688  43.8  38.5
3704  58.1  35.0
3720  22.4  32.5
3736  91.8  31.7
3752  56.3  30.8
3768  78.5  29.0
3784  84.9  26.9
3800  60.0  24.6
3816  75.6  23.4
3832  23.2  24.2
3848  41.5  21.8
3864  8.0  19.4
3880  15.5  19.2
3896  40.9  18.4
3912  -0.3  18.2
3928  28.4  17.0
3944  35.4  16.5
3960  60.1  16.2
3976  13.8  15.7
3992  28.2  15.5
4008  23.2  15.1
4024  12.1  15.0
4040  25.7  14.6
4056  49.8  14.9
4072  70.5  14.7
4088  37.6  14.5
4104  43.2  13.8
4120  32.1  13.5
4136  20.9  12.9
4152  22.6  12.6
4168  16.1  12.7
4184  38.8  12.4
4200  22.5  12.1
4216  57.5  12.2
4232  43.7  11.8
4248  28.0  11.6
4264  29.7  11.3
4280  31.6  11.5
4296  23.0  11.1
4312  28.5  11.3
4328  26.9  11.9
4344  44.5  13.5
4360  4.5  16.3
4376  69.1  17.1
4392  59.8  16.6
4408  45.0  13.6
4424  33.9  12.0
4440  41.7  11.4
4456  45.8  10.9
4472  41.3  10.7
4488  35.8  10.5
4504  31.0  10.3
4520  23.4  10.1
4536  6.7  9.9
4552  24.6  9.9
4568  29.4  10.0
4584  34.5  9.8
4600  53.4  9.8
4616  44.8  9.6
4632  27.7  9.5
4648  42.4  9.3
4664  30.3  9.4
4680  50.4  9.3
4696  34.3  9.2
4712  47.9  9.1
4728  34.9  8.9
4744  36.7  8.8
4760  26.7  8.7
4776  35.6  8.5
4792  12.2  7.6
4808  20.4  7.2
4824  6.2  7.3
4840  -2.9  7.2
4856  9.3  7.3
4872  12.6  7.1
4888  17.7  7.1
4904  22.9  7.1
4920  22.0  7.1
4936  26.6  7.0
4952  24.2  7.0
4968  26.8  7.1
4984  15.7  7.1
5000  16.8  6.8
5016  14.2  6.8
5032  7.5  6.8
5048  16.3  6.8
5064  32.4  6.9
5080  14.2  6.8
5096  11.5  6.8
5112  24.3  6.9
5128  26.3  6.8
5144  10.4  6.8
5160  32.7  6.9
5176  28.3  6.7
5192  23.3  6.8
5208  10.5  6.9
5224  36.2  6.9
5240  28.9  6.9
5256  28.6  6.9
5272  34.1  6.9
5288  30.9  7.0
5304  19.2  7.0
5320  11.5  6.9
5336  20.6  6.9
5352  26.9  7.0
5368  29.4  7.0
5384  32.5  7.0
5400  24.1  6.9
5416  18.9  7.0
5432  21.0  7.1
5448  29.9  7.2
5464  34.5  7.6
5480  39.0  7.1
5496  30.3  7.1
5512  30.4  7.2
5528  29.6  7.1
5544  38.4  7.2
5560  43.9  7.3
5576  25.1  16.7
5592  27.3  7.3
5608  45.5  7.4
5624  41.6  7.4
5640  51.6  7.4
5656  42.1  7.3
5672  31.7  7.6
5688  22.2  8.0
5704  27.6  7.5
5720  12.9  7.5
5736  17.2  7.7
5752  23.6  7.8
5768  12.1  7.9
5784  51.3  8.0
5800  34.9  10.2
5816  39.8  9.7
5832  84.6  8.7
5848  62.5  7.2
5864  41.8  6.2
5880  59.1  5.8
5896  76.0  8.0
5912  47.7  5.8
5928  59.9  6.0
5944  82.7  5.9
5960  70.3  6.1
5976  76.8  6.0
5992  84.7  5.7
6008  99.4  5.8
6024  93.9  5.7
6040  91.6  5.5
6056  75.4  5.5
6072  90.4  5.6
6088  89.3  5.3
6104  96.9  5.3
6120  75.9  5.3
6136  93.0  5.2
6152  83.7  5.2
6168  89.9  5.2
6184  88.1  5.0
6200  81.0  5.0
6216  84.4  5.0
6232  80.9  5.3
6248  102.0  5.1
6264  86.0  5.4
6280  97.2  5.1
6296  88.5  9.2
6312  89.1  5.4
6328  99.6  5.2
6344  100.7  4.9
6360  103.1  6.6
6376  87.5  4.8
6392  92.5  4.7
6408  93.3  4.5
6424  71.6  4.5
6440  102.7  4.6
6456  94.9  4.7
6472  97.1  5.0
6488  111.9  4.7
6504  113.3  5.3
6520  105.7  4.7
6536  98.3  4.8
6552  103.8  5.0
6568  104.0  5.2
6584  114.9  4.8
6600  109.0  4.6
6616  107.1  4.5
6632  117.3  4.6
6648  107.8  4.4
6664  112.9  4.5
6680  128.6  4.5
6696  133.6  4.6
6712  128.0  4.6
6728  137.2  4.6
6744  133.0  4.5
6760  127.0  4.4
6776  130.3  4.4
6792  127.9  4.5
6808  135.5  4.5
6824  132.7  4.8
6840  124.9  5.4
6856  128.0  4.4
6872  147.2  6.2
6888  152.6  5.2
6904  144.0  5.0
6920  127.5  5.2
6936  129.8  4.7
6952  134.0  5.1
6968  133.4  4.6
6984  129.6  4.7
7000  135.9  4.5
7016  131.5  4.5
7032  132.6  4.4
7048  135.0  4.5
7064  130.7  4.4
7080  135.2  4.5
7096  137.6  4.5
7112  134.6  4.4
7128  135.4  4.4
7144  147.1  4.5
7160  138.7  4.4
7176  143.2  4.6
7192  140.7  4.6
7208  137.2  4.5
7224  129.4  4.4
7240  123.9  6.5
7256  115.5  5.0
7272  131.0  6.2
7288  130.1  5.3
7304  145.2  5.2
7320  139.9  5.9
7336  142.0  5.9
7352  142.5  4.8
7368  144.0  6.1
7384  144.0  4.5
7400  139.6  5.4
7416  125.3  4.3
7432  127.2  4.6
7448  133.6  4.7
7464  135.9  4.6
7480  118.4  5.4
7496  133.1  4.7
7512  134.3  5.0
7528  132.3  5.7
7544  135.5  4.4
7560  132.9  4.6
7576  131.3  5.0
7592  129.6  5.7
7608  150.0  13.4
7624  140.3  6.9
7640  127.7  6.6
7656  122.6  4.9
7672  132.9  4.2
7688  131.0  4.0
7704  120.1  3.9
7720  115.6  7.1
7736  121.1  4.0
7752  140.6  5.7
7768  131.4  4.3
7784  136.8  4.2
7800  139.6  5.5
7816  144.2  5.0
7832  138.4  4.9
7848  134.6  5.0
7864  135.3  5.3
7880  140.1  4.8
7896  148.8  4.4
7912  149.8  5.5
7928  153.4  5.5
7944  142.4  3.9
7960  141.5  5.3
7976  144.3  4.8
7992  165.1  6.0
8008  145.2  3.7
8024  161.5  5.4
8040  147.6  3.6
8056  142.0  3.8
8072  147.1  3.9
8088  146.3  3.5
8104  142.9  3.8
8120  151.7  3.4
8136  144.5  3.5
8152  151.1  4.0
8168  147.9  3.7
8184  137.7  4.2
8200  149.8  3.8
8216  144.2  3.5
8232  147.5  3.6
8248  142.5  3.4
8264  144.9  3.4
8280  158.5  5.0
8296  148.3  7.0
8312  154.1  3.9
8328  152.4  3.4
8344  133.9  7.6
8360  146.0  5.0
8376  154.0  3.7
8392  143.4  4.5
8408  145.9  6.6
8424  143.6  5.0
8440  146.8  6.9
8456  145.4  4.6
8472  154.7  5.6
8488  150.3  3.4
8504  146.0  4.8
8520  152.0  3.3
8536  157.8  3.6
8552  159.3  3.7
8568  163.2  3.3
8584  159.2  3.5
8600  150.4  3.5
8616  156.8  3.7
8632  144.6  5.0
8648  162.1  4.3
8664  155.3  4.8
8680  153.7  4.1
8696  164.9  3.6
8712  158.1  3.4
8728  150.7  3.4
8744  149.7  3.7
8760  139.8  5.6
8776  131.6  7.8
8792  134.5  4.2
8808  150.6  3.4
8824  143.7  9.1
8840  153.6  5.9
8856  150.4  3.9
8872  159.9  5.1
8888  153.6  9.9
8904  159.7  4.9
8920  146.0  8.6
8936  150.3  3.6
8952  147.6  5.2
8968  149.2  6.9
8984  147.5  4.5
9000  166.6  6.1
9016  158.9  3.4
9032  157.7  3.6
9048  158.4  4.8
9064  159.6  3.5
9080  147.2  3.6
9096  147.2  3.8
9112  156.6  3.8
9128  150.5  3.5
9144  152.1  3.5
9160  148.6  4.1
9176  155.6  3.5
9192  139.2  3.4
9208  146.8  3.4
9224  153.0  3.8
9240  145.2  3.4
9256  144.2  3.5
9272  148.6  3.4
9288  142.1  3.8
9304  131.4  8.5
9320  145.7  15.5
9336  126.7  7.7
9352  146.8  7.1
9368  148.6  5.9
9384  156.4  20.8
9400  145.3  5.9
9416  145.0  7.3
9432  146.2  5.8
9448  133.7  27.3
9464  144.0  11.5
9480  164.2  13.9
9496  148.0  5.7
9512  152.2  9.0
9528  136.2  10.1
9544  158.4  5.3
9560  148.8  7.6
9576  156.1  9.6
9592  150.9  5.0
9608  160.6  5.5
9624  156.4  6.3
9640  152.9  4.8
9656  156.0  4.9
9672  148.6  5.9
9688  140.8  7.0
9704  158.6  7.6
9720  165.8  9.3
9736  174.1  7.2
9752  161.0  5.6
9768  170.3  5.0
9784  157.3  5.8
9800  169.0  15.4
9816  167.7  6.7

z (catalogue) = 0.491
